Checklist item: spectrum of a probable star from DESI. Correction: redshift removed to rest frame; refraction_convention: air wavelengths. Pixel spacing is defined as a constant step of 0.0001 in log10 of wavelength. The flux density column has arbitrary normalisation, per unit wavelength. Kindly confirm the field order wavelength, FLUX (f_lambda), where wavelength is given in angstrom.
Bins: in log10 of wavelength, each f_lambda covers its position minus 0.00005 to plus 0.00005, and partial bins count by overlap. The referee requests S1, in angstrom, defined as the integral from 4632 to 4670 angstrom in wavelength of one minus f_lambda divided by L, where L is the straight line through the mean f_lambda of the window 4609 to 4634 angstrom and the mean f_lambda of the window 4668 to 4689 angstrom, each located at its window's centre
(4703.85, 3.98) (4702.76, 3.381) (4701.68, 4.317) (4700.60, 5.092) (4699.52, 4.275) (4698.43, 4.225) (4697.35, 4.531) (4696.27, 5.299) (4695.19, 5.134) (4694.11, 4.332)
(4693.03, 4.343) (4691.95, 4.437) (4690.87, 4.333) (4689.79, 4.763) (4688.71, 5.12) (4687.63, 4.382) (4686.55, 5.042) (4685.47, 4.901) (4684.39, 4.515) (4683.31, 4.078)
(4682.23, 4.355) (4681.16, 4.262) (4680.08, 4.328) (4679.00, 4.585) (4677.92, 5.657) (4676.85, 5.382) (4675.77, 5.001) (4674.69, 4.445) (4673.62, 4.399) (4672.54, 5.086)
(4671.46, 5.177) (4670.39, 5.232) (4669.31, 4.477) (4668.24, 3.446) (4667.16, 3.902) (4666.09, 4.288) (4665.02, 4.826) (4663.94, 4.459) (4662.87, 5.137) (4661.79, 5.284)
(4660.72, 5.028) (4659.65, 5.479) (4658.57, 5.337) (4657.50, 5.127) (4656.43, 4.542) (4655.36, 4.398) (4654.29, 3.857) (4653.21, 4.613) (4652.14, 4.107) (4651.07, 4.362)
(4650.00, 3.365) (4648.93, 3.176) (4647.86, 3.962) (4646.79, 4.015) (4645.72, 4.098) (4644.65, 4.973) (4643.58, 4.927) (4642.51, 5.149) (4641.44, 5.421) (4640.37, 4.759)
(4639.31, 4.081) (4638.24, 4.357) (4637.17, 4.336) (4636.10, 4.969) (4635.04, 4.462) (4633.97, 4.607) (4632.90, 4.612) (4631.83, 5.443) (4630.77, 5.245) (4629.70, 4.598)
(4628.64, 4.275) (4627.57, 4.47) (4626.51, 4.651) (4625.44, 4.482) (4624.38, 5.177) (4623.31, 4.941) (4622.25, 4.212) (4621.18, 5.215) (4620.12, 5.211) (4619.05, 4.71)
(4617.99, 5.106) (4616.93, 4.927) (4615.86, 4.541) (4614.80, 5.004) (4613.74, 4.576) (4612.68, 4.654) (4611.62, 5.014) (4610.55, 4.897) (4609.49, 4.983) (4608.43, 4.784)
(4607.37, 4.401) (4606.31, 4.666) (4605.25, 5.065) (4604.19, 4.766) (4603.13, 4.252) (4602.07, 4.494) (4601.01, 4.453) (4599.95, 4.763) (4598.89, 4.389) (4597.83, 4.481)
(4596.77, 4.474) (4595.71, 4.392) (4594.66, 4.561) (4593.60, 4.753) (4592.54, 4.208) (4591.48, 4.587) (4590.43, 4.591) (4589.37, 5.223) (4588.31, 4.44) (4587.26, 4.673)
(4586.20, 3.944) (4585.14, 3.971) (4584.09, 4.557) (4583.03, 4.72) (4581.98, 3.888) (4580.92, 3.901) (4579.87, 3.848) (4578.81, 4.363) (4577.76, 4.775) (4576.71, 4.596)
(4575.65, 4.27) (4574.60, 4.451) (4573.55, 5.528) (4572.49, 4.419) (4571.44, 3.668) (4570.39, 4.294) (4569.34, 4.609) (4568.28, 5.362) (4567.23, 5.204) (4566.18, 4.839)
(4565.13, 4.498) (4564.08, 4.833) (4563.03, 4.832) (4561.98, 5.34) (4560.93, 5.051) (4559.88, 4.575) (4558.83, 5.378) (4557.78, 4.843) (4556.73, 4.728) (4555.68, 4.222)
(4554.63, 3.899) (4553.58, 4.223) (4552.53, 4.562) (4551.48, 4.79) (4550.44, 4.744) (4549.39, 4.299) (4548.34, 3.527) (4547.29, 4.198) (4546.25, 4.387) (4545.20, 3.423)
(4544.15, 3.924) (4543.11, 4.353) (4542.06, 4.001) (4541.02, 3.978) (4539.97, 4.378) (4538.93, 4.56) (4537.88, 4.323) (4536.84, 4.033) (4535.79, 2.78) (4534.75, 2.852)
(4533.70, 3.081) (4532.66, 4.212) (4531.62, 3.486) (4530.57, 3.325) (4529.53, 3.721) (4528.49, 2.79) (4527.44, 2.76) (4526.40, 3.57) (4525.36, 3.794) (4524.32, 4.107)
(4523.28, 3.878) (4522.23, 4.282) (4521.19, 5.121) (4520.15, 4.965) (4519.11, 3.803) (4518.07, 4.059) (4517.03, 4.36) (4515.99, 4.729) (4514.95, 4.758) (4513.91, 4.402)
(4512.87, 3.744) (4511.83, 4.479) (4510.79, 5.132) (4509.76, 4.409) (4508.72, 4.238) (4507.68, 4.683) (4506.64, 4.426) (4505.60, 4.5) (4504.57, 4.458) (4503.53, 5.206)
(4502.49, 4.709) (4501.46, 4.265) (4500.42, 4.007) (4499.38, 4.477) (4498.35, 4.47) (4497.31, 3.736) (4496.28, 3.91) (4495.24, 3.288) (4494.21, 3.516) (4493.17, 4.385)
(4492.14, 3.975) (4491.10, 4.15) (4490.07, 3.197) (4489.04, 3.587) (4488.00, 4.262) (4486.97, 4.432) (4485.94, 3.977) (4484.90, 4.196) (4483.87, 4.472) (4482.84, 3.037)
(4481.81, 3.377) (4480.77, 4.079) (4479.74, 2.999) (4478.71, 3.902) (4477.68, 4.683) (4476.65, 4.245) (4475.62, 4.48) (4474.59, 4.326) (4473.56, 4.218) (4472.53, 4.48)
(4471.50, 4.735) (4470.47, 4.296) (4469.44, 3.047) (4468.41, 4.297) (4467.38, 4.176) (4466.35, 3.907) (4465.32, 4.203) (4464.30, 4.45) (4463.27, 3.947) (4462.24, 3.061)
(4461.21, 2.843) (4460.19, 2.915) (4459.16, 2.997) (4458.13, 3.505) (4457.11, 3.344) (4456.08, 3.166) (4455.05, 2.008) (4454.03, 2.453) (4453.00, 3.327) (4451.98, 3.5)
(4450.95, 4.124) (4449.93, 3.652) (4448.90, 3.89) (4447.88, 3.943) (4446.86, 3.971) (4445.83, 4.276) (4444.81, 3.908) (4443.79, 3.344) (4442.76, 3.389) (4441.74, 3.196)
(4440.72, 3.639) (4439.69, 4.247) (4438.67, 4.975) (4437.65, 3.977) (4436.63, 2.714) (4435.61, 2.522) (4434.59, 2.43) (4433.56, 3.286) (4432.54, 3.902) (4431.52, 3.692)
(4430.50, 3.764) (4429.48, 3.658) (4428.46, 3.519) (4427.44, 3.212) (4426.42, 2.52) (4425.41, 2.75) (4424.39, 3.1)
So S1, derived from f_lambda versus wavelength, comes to 1.9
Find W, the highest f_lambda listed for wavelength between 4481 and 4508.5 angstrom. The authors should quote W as 5.206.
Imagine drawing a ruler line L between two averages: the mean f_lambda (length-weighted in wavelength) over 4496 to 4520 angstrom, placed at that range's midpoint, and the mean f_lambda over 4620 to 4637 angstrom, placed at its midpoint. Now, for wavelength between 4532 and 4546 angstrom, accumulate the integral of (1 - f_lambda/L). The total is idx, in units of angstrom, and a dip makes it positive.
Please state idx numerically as 2.03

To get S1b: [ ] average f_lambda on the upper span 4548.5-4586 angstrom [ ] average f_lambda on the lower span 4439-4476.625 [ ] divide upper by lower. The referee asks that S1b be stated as 1.23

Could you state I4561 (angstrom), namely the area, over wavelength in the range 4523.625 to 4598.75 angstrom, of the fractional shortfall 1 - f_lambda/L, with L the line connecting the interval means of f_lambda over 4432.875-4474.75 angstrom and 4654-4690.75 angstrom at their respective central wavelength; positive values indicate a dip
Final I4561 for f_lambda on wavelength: -2.1 angstrom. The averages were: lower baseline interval 3.62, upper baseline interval 4.72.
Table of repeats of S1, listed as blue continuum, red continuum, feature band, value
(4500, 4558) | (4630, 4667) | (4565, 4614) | -2.02 angstrom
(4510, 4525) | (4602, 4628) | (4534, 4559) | 2.01 angstrom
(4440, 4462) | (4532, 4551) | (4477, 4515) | -4.82 angstrom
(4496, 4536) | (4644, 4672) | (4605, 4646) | -3.45 angstrom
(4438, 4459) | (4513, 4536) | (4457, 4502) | -2.55 angstrom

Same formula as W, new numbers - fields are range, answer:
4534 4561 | 5.378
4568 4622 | 5.528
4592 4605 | 4.766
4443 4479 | 4.735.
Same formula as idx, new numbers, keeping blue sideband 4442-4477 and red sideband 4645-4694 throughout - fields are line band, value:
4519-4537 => 1.3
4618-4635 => -1.6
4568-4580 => -1.0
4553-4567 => -2.1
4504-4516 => -1.8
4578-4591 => -0.4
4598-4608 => -0.7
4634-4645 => -0.7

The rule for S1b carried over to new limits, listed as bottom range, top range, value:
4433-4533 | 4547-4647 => 1.19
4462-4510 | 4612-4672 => 1.13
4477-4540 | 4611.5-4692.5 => 1.15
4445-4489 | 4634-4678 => 1.21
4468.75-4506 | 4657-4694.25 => 1.15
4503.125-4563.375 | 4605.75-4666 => 1.11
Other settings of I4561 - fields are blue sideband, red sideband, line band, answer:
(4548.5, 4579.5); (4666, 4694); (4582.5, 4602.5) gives 0.6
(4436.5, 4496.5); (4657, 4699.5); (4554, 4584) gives -2.6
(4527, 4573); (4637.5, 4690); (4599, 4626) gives -2.1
